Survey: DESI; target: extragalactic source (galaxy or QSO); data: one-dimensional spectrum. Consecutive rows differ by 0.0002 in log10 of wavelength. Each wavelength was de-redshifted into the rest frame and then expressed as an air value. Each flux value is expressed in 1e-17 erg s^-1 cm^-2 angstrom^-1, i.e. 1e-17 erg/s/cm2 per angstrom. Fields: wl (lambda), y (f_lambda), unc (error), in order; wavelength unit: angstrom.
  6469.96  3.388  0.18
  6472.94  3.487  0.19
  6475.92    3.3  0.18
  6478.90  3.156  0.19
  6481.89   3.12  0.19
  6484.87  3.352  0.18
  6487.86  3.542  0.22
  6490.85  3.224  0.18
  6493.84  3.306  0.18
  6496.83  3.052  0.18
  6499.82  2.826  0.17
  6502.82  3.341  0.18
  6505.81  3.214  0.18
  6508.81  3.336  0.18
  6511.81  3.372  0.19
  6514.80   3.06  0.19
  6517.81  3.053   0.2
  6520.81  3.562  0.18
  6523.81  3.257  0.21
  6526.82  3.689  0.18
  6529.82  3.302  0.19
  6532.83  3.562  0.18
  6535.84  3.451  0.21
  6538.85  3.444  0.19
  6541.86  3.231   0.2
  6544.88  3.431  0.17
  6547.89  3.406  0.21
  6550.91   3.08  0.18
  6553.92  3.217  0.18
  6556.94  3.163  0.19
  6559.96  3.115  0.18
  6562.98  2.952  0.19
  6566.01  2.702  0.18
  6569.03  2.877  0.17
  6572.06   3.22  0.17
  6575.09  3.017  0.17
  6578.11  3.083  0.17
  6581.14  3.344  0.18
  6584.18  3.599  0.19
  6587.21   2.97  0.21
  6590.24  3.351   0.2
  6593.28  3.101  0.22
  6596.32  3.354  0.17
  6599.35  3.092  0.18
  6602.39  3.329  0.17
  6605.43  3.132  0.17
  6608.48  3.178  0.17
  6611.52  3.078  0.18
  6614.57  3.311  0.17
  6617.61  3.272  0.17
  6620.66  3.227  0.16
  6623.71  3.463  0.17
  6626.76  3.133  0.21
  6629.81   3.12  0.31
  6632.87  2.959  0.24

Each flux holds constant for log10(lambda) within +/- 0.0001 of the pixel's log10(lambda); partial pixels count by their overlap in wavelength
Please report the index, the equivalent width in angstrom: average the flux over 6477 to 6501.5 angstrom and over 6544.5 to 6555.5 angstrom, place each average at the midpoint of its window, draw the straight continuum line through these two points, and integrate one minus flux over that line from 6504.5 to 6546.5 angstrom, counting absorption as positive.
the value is -1.5 angstrom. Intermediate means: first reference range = 3.2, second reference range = 3.27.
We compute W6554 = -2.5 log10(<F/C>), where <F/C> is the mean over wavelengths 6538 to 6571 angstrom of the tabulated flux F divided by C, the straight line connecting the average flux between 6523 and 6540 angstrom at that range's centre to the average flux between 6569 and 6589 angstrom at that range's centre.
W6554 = 0.06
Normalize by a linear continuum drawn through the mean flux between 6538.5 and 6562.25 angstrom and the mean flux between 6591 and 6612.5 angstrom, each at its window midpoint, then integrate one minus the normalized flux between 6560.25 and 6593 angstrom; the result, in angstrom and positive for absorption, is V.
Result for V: 1.05 angstrom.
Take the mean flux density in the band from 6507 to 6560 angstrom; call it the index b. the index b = 3.32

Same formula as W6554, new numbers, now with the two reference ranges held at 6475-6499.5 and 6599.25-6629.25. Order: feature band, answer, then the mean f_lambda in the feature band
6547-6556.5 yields 0.00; 3.22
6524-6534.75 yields -0.08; 3.48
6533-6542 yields -0.06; 3.43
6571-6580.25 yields 0.04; 3.12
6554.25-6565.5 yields 0.06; 3.06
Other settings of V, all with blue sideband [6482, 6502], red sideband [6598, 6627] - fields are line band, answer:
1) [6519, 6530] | -0.8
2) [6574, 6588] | 0.0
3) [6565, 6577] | 0.9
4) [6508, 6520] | 0.0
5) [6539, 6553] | -0.3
